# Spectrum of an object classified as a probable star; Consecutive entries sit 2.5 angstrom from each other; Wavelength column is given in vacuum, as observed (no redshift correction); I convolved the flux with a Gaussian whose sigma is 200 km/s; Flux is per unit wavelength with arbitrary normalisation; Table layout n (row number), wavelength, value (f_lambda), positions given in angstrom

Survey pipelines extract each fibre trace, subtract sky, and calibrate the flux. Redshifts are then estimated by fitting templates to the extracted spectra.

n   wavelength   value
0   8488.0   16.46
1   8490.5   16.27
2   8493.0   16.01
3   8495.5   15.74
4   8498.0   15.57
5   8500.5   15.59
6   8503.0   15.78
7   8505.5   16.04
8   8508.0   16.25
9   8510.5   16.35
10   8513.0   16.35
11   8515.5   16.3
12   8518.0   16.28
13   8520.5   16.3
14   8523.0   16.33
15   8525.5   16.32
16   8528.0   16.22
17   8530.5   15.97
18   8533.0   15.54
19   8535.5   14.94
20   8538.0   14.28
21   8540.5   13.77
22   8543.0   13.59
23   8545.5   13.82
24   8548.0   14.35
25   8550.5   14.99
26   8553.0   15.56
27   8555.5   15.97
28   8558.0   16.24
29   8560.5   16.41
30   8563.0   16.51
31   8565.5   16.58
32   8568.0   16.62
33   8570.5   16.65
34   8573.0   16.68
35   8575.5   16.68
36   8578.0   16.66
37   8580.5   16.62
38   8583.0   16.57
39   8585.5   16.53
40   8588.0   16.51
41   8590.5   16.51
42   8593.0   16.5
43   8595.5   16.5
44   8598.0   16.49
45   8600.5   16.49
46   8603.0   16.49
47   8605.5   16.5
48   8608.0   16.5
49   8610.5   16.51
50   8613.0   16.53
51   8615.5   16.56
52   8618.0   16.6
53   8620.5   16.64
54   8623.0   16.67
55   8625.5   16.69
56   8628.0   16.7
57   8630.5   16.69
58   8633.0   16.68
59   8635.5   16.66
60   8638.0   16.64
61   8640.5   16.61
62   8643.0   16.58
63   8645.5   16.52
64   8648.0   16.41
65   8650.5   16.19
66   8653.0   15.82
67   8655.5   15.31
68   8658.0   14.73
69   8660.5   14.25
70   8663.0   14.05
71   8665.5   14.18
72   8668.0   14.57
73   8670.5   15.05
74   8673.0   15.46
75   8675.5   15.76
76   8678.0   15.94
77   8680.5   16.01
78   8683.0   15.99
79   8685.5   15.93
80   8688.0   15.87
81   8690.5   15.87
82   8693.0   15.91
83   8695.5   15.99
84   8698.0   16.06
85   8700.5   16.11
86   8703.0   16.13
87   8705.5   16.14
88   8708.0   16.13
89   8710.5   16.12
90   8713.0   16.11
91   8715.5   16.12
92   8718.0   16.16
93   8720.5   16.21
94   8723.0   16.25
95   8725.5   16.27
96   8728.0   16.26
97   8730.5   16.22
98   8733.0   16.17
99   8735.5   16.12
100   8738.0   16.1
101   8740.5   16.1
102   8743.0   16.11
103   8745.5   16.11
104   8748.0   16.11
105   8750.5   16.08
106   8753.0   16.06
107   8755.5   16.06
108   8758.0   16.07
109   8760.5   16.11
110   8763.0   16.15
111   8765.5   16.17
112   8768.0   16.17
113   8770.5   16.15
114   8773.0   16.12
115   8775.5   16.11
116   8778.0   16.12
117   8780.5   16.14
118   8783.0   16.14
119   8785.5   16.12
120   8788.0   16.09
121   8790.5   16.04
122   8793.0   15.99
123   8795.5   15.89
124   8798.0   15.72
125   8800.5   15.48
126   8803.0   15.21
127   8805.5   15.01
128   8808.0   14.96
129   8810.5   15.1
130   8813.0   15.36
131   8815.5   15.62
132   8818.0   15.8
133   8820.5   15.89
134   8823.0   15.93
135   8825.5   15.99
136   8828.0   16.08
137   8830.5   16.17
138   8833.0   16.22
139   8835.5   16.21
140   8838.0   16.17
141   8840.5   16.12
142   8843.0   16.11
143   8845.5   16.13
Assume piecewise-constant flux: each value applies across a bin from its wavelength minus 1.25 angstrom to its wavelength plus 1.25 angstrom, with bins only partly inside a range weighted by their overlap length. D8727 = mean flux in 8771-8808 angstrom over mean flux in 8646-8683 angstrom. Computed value 1.0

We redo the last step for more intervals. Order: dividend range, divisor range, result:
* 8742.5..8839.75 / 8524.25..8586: 1.01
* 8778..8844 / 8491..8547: 1.01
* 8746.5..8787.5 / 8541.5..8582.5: 1.02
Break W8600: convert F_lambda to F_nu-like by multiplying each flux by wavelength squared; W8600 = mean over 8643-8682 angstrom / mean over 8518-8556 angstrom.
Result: 1.04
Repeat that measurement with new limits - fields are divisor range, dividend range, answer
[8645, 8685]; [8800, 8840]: 1.06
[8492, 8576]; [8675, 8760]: 1.06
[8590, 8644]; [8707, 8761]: 1.00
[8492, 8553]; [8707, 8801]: 1.09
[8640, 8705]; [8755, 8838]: 1.04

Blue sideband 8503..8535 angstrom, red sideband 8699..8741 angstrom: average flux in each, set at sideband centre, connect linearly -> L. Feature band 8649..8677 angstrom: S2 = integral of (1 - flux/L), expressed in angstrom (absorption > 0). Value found 1.9 angstrom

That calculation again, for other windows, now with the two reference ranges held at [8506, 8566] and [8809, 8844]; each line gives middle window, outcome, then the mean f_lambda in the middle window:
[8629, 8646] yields -1.0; 16.6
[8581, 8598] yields -0.9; 16.5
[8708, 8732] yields -0.6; 16.2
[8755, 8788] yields -0.6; 16.1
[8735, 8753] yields -0.3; 16.1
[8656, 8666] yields 0.9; 14.4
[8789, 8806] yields 0.2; 15.7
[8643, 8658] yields -0.2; 16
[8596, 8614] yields -0.9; 16.5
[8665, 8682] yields 0.5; 15.3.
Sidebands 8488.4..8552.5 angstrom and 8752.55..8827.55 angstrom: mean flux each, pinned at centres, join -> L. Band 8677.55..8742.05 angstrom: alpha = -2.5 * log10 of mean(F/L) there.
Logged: -0.022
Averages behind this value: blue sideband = 15.6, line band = 16.1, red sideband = 15.9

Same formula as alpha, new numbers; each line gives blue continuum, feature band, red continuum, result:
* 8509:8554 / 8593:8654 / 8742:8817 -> -0.064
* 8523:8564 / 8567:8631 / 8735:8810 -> -0.076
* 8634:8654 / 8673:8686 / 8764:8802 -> 0.031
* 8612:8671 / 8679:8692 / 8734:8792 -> 0.006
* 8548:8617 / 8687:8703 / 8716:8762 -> 0.015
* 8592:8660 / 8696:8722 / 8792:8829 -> -0.006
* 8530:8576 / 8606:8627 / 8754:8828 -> -0.066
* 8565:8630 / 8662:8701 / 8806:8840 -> 0.050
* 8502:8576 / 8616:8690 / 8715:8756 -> 0.006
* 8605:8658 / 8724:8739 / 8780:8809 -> -0.013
